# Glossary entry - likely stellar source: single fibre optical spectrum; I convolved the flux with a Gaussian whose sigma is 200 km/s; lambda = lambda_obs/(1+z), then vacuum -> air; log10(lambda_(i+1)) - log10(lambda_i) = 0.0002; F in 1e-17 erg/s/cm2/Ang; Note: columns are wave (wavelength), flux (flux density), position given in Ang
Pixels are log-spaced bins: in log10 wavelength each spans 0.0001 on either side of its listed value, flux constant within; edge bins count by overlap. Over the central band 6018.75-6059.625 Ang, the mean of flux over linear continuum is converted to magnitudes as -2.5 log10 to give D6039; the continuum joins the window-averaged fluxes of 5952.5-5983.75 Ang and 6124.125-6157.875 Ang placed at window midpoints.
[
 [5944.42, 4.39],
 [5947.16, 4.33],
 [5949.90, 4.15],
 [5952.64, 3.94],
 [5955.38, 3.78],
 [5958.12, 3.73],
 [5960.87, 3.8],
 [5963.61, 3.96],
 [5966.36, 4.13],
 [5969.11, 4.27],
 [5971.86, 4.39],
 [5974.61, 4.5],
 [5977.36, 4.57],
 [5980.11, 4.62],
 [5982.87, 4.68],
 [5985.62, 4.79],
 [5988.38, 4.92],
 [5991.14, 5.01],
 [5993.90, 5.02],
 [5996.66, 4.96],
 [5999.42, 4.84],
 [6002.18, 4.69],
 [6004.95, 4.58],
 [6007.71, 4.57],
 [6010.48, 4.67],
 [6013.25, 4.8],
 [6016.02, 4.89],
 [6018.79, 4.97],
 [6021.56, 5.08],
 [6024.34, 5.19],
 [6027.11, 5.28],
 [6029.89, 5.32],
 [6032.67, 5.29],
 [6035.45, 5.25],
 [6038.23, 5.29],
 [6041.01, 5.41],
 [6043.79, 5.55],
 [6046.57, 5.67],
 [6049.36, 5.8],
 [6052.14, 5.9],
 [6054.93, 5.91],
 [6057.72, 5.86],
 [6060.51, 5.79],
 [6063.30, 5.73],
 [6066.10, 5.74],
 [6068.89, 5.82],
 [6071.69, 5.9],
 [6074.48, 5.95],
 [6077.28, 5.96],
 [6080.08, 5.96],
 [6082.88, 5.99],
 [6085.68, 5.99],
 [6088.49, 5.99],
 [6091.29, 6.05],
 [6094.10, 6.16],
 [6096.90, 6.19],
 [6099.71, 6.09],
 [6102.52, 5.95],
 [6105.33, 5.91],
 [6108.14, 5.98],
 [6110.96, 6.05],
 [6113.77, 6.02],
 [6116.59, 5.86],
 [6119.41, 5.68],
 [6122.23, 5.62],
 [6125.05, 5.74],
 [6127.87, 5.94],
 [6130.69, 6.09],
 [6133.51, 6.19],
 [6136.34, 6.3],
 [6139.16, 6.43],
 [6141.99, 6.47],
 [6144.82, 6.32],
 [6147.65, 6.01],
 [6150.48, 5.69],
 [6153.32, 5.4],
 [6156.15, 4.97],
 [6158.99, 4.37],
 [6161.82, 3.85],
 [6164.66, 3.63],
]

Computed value -0.11 mag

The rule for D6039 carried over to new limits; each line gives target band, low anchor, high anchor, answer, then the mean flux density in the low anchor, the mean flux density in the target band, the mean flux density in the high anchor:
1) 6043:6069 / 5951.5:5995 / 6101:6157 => -0.11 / 4.38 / 5.78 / 5.94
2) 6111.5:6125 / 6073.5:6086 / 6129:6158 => 0.03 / 5.97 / 5.8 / 5.96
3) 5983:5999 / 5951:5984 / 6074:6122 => -0.09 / 4.19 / 4.92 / 5.98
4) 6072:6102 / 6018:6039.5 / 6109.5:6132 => -0.07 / 5.21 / 6.03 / 5.87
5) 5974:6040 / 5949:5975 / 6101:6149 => -0.07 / 4.05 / 4.92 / 6.03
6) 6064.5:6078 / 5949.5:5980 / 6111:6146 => -0.09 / 4.13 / 5.87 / 6.05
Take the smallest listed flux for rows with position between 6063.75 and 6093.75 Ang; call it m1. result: 5.74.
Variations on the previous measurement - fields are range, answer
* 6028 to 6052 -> 5.25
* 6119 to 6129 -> 5.62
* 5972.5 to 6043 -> 4.5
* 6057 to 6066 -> 5.73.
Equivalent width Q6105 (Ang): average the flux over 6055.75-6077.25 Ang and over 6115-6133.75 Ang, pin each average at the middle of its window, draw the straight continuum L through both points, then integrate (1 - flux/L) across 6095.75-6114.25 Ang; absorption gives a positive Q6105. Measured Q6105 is -0.55 Ang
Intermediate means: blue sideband 5.84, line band 6.03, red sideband 5.86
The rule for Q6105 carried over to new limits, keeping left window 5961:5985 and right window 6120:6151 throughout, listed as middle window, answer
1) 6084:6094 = -0.79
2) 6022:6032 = -0.62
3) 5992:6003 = -0.63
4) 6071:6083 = -1.07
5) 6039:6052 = -1.23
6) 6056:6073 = -1.52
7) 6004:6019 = 0.14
